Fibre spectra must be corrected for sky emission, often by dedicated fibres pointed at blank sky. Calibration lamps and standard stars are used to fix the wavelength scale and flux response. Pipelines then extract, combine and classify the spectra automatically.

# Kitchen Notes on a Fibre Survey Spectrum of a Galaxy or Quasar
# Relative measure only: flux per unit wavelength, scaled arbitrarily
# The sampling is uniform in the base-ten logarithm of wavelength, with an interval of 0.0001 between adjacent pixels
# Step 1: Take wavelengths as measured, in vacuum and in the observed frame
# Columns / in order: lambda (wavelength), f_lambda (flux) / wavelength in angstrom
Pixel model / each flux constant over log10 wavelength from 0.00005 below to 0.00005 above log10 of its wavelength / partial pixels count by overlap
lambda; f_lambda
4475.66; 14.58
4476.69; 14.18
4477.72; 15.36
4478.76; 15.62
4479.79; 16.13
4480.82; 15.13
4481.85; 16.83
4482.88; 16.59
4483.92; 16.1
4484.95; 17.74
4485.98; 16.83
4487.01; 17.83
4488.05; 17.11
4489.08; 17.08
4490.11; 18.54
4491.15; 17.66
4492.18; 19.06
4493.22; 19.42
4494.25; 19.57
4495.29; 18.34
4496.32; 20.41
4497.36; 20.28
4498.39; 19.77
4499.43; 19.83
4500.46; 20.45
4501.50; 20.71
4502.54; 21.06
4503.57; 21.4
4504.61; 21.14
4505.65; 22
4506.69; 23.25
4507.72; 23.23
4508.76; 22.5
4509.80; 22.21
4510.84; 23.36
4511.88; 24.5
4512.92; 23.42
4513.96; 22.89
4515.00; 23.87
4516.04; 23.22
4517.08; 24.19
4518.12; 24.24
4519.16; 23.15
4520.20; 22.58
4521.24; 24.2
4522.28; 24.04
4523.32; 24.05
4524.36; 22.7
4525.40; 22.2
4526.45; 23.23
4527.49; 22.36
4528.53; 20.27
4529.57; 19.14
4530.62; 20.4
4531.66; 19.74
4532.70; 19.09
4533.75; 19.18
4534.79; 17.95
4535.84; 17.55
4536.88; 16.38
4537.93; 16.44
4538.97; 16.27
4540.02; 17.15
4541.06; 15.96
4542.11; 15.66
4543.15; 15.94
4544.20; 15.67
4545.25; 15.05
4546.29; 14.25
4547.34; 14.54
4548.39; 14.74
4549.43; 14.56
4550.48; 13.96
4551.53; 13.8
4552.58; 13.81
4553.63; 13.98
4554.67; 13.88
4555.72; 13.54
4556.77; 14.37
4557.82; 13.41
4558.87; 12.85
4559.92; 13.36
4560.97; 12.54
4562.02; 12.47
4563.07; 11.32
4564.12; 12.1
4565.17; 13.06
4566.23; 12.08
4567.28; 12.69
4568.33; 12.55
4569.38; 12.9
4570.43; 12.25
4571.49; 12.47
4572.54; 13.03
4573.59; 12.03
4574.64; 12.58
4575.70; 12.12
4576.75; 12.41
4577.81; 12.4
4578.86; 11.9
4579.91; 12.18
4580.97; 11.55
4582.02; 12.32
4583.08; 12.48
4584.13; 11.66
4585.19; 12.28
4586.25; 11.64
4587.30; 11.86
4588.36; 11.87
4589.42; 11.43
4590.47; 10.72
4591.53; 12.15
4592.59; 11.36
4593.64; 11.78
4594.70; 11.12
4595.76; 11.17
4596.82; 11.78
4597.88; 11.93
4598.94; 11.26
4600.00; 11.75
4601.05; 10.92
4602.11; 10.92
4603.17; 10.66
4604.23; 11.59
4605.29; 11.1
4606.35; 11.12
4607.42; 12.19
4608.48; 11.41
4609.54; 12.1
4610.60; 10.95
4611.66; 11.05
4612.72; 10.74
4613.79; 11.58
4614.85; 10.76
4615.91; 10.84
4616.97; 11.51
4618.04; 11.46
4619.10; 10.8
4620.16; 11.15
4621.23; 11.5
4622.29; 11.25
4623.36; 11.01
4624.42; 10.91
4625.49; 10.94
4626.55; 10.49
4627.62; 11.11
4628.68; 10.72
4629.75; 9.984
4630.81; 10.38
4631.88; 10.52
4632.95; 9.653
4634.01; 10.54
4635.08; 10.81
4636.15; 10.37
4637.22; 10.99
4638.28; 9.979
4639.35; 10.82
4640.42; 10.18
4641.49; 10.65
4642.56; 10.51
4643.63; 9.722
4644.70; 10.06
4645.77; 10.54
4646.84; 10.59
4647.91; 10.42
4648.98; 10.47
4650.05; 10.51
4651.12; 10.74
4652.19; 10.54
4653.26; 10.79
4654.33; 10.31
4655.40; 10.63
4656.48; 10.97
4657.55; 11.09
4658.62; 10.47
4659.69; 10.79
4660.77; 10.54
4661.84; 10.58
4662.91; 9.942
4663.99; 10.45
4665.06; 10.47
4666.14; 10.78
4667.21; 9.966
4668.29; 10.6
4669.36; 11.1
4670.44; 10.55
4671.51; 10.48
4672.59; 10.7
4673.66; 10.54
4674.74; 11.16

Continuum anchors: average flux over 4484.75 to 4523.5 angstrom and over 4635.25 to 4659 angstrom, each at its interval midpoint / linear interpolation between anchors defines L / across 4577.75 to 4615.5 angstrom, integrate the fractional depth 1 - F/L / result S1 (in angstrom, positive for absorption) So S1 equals 7.2 angstrom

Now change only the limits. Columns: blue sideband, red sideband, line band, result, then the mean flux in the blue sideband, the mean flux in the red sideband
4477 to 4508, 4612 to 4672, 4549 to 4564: 1.9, 18.8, 10.6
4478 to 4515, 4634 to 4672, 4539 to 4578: 6.0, 19.7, 10.5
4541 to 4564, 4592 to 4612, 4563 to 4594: 1.2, 14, 11.4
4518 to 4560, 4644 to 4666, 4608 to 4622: 1.9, 17.7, 10.5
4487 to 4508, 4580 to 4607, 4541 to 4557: 0.9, 19.9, 11.5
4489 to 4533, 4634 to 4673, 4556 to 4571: 4.1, 21.6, 10.5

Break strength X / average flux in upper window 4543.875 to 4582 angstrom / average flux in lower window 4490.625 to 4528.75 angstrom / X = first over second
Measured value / 0.60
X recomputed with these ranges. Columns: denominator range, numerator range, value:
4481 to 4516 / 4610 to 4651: 0.53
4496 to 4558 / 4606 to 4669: 0.55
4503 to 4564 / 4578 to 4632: 0.61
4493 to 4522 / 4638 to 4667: 0.48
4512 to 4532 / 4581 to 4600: 0.52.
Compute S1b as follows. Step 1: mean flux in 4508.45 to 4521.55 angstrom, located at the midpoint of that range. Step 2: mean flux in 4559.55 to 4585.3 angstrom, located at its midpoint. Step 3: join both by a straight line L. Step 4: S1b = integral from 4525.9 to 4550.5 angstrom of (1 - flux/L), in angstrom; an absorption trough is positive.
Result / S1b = 2.1 angstrom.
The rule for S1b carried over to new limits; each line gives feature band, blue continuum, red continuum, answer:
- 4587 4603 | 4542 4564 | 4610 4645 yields 0.90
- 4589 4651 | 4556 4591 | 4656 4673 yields 2.73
